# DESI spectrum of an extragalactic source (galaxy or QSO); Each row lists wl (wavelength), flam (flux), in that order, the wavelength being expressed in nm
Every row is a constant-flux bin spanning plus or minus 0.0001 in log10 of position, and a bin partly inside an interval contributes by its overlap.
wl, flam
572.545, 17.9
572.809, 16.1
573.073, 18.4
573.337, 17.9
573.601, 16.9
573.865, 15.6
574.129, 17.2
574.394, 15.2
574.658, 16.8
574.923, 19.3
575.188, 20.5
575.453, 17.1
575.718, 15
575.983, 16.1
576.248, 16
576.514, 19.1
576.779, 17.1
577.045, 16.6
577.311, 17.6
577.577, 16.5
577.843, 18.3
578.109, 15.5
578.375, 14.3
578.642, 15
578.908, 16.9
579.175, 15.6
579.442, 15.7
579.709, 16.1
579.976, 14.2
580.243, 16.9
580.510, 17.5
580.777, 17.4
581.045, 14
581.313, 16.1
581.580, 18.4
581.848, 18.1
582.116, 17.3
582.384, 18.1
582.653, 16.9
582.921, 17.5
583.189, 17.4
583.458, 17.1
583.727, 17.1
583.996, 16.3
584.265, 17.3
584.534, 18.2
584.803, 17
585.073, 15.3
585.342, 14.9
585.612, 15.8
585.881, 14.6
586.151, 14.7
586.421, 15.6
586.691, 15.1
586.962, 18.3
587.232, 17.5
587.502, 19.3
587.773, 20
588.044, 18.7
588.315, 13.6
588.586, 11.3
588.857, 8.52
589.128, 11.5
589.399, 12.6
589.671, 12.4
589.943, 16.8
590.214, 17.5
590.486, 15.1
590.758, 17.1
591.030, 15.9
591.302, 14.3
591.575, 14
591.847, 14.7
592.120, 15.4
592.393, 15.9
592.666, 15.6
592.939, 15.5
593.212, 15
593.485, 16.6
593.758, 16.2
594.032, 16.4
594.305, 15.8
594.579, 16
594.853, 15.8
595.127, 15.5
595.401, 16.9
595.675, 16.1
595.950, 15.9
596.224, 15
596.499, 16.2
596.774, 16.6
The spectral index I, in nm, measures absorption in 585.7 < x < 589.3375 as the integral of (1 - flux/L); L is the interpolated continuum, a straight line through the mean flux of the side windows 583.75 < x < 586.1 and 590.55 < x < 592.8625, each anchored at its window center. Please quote 0.14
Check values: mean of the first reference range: 16.2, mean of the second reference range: 15.4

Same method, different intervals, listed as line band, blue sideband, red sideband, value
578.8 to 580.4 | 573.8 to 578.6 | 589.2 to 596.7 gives 0.07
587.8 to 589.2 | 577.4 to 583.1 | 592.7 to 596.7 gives 0.25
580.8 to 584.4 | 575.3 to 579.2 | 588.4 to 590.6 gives -0.48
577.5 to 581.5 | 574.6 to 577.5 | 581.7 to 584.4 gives 0.30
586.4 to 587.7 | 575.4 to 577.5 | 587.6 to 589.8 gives -0.31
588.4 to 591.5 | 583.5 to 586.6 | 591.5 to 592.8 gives 0.31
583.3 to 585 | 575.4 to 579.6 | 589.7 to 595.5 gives -0.11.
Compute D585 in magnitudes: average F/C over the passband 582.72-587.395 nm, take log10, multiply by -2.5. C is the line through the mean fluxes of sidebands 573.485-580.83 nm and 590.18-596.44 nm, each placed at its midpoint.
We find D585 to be -0.02 mag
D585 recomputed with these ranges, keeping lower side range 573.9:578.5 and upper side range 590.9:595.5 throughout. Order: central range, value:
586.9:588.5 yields -0.106 mag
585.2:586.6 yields 0.073 mag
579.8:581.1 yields 0.031 mag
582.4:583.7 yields -0.057 mag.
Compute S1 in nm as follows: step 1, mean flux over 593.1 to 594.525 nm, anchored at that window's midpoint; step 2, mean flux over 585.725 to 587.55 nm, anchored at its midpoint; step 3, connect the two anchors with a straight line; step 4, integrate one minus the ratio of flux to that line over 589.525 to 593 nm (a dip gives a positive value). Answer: 0.16 nm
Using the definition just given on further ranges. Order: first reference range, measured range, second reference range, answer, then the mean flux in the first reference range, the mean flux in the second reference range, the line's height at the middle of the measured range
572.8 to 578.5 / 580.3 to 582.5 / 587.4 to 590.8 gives -0.141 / 17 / 14.9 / 16.1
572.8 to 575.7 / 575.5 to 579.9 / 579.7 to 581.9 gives 0.147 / 17.3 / 16.5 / 16.9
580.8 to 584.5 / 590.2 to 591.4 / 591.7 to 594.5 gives 0.010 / 17.1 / 15.7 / 16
